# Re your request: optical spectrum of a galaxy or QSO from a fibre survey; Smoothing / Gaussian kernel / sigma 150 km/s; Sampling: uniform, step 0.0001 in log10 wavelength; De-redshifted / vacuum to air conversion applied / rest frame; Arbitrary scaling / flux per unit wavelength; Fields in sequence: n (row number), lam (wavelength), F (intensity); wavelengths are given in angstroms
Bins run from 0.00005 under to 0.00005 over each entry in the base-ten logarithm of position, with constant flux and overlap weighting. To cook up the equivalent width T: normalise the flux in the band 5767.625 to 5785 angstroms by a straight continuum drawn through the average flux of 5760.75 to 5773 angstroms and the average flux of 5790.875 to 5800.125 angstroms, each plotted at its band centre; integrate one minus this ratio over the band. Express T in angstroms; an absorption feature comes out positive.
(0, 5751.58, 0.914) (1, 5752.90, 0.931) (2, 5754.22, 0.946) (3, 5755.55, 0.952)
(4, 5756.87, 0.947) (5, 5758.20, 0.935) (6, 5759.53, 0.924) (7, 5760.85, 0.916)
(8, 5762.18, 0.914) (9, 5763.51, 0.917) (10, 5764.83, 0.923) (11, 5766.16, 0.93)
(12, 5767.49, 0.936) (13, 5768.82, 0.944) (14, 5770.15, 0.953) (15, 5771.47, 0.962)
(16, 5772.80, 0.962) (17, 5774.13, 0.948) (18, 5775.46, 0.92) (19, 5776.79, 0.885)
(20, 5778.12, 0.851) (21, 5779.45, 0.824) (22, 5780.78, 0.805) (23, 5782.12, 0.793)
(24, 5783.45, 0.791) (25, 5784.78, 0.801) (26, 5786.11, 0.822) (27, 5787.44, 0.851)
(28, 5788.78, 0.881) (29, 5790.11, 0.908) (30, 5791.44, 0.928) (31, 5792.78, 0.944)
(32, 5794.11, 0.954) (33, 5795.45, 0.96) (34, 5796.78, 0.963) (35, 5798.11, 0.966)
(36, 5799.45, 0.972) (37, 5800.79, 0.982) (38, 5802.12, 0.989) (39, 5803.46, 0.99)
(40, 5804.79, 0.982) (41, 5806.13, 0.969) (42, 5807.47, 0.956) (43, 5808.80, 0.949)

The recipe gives 1.1 angstroms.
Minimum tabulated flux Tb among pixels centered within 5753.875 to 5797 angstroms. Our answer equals 0.791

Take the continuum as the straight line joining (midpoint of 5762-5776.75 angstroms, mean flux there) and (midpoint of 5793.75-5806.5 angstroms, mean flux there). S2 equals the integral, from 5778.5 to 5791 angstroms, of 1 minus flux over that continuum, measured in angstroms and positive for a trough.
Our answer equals 1.6 angstroms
